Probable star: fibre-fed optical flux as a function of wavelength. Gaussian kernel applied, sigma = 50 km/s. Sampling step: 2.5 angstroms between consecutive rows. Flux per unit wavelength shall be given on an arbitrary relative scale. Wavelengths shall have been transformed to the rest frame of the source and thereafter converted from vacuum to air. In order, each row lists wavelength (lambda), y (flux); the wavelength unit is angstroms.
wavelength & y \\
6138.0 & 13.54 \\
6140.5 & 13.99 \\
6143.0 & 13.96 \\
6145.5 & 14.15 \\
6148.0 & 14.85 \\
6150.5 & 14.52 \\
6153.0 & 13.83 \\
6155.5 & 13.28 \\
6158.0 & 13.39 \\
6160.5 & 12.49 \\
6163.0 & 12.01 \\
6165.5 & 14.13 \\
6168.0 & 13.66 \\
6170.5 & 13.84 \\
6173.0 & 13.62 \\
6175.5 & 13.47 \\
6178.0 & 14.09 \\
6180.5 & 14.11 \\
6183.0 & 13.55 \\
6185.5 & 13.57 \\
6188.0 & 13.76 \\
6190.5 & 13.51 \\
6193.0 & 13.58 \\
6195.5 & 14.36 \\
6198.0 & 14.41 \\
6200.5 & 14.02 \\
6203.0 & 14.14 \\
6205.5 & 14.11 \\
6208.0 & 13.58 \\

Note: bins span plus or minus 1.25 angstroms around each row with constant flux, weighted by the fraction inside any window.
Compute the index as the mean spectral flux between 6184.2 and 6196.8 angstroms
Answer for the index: 13.8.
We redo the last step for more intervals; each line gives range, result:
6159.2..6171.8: 13.2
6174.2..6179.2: 13.8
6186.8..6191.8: 13.6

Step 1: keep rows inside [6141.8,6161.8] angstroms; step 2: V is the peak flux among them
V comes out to 14.85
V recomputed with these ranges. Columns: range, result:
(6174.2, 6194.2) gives 14.11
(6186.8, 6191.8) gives 13.76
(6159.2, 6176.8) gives 14.13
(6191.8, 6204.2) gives 14.41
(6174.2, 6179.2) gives 14.09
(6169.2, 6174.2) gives 13.84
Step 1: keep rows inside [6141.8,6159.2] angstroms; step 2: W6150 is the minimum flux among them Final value 13.28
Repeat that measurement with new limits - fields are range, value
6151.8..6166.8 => 12.01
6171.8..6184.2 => 13.47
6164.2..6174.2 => 13.62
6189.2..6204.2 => 13.51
